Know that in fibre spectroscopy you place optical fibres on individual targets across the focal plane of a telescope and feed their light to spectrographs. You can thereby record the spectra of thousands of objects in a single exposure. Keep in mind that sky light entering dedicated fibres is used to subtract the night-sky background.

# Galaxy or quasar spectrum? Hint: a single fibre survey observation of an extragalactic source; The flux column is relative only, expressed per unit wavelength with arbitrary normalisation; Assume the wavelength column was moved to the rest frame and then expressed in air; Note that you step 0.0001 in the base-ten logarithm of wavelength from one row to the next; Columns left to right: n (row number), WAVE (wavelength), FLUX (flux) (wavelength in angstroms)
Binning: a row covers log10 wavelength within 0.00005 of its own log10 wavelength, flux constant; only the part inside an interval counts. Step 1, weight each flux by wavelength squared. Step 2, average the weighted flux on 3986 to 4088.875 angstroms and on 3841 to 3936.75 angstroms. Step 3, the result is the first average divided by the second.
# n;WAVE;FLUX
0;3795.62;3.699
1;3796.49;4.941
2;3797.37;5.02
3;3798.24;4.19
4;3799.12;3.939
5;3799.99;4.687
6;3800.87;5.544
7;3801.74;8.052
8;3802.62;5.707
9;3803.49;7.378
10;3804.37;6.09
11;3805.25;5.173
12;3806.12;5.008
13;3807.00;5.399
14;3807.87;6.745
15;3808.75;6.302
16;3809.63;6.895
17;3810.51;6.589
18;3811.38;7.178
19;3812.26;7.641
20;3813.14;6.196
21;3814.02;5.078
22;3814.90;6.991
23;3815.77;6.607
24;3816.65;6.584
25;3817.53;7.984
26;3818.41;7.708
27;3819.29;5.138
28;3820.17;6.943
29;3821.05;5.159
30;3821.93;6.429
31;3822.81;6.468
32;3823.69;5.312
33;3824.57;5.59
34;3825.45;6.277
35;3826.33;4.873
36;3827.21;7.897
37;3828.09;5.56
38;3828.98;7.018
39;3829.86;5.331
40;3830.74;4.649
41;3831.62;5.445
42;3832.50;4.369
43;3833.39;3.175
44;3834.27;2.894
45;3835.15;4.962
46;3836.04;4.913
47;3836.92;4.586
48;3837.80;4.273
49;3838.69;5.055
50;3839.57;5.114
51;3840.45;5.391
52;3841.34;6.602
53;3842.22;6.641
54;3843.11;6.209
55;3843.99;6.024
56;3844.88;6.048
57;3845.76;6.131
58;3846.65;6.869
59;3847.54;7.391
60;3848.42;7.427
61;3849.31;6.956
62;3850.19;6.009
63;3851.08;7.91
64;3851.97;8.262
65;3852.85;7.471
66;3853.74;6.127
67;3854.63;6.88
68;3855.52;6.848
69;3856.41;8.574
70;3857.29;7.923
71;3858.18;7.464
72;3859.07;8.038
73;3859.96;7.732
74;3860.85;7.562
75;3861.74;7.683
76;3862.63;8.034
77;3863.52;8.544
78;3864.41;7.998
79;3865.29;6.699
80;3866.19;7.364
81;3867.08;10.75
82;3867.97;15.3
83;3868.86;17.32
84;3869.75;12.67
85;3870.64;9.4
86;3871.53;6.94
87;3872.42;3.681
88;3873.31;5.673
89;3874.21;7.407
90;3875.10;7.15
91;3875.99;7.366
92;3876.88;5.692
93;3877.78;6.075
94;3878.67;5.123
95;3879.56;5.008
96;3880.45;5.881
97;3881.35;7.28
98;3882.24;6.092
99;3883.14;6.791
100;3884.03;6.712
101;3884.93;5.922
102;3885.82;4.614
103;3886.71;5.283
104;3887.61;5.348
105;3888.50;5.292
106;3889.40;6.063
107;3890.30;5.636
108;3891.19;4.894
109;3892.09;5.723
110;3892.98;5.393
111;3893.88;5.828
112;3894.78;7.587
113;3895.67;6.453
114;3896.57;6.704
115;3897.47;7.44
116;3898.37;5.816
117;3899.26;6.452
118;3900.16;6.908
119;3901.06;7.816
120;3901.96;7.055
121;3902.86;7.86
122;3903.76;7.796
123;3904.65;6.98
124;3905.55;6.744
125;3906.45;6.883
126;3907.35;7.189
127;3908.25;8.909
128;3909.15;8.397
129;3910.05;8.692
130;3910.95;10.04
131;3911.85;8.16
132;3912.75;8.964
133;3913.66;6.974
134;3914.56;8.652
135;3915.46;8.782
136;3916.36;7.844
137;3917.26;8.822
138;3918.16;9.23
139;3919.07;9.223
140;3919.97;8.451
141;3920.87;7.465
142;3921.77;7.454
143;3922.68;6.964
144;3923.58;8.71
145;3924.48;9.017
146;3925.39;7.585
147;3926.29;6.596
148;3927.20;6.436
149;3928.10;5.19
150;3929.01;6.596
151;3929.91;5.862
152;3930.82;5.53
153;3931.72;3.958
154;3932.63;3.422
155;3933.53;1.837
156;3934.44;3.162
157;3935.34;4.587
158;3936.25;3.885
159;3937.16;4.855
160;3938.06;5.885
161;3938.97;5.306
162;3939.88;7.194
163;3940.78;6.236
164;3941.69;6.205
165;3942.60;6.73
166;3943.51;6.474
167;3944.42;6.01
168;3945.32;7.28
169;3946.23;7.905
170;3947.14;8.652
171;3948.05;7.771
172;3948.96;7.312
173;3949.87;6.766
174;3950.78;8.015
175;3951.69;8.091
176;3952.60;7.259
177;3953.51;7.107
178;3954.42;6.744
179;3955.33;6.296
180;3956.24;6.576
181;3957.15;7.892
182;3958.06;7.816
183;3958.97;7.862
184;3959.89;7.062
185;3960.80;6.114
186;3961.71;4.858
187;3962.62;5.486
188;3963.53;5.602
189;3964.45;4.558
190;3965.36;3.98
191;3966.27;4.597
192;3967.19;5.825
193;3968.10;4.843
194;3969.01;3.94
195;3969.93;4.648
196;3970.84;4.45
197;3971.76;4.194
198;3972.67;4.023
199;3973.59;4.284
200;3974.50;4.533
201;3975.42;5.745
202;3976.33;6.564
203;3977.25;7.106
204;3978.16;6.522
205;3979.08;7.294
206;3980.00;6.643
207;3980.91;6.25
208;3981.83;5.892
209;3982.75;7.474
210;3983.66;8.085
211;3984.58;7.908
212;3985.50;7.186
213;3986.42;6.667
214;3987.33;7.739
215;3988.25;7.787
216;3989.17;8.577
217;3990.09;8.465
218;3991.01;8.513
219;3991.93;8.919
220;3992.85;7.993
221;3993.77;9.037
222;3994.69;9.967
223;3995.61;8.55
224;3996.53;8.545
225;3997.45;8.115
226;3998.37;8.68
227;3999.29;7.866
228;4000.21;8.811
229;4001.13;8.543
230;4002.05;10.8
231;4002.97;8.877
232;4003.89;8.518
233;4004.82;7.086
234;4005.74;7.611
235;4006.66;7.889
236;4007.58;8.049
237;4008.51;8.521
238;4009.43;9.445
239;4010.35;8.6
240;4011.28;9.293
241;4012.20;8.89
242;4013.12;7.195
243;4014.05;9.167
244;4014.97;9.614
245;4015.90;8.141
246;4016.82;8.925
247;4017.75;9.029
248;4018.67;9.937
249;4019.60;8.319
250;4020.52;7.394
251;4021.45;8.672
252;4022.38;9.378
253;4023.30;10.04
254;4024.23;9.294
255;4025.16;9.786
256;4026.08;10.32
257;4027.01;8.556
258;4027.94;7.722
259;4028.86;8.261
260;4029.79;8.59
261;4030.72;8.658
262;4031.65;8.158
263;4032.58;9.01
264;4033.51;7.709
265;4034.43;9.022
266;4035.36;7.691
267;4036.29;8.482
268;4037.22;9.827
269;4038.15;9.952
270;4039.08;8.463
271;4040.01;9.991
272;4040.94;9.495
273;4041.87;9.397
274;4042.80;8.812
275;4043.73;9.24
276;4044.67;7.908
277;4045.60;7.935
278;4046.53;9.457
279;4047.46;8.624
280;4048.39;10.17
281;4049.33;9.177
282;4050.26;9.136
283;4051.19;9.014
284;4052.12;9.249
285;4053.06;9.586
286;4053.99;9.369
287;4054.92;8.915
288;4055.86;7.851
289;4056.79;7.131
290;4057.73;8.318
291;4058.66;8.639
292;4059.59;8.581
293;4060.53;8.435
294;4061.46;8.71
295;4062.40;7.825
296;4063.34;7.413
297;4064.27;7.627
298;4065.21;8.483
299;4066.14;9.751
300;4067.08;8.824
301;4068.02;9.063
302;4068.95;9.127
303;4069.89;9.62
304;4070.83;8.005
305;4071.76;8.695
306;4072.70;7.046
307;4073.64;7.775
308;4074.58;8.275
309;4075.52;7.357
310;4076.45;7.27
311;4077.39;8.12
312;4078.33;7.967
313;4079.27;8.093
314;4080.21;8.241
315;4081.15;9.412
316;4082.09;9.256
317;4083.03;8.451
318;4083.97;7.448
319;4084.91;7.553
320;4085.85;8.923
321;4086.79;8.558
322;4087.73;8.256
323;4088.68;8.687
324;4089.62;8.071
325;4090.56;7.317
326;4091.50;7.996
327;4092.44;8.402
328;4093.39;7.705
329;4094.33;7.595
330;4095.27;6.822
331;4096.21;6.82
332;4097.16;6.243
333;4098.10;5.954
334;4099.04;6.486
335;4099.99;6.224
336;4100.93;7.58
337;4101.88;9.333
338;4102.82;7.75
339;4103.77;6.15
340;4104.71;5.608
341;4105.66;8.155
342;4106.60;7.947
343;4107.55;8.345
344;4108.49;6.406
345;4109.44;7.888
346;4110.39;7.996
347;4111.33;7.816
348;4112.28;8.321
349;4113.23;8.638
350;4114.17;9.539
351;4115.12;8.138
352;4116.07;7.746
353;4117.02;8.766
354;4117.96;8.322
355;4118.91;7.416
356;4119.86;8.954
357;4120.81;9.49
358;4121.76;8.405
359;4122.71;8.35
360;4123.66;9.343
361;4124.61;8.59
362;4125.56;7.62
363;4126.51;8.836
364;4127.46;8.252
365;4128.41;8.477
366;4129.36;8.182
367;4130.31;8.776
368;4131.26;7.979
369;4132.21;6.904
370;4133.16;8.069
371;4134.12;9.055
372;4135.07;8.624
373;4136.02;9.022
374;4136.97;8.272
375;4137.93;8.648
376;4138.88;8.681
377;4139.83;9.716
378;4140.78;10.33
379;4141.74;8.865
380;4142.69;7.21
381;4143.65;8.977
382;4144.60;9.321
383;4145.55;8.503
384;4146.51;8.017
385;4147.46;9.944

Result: 1.31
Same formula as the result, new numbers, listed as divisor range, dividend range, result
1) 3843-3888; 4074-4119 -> 1.19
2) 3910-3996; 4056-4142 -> 1.30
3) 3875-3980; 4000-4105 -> 1.39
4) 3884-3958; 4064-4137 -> 1.30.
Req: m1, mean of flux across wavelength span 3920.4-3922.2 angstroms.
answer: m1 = 7.49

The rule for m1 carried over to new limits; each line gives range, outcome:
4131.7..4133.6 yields 7.5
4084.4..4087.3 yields 8.34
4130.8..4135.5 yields 8.12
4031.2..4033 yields 8.57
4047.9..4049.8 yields 9.64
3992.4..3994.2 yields 8.51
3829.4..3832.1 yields 5.16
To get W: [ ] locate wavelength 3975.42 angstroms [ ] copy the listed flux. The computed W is 5.745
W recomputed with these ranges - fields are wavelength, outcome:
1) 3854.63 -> 6.88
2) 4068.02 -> 9.063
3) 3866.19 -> 7.364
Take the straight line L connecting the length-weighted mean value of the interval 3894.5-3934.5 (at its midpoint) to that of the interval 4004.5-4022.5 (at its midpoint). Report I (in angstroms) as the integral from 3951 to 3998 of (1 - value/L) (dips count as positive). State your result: 7.9 angstroms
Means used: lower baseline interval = 7.2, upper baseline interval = 8.55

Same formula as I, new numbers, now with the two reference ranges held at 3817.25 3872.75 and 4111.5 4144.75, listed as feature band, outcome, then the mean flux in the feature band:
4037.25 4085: -2.7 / 8.61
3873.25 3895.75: 3.5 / 6.01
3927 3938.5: 4.3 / 4.67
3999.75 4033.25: -3.6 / 8.75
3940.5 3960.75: 0.9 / 7.17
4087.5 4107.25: 2.3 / 7.38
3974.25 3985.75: 1.4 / 6.74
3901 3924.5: -2.6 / 8.1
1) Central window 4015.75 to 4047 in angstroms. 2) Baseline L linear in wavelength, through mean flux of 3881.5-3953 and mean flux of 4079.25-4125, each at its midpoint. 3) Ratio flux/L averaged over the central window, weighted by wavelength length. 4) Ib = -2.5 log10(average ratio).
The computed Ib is -0.18 mag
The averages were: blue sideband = 6.77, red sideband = 7.95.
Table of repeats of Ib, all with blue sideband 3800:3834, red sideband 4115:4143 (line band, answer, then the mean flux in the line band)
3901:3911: -0.15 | 7.78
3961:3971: 0.44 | 4.84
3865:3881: -0.24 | 8.09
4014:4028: -0.18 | 9.05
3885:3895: 0.19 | 5.57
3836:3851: 0.04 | 6.06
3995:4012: -0.14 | 8.56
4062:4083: -0.03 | 8.33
